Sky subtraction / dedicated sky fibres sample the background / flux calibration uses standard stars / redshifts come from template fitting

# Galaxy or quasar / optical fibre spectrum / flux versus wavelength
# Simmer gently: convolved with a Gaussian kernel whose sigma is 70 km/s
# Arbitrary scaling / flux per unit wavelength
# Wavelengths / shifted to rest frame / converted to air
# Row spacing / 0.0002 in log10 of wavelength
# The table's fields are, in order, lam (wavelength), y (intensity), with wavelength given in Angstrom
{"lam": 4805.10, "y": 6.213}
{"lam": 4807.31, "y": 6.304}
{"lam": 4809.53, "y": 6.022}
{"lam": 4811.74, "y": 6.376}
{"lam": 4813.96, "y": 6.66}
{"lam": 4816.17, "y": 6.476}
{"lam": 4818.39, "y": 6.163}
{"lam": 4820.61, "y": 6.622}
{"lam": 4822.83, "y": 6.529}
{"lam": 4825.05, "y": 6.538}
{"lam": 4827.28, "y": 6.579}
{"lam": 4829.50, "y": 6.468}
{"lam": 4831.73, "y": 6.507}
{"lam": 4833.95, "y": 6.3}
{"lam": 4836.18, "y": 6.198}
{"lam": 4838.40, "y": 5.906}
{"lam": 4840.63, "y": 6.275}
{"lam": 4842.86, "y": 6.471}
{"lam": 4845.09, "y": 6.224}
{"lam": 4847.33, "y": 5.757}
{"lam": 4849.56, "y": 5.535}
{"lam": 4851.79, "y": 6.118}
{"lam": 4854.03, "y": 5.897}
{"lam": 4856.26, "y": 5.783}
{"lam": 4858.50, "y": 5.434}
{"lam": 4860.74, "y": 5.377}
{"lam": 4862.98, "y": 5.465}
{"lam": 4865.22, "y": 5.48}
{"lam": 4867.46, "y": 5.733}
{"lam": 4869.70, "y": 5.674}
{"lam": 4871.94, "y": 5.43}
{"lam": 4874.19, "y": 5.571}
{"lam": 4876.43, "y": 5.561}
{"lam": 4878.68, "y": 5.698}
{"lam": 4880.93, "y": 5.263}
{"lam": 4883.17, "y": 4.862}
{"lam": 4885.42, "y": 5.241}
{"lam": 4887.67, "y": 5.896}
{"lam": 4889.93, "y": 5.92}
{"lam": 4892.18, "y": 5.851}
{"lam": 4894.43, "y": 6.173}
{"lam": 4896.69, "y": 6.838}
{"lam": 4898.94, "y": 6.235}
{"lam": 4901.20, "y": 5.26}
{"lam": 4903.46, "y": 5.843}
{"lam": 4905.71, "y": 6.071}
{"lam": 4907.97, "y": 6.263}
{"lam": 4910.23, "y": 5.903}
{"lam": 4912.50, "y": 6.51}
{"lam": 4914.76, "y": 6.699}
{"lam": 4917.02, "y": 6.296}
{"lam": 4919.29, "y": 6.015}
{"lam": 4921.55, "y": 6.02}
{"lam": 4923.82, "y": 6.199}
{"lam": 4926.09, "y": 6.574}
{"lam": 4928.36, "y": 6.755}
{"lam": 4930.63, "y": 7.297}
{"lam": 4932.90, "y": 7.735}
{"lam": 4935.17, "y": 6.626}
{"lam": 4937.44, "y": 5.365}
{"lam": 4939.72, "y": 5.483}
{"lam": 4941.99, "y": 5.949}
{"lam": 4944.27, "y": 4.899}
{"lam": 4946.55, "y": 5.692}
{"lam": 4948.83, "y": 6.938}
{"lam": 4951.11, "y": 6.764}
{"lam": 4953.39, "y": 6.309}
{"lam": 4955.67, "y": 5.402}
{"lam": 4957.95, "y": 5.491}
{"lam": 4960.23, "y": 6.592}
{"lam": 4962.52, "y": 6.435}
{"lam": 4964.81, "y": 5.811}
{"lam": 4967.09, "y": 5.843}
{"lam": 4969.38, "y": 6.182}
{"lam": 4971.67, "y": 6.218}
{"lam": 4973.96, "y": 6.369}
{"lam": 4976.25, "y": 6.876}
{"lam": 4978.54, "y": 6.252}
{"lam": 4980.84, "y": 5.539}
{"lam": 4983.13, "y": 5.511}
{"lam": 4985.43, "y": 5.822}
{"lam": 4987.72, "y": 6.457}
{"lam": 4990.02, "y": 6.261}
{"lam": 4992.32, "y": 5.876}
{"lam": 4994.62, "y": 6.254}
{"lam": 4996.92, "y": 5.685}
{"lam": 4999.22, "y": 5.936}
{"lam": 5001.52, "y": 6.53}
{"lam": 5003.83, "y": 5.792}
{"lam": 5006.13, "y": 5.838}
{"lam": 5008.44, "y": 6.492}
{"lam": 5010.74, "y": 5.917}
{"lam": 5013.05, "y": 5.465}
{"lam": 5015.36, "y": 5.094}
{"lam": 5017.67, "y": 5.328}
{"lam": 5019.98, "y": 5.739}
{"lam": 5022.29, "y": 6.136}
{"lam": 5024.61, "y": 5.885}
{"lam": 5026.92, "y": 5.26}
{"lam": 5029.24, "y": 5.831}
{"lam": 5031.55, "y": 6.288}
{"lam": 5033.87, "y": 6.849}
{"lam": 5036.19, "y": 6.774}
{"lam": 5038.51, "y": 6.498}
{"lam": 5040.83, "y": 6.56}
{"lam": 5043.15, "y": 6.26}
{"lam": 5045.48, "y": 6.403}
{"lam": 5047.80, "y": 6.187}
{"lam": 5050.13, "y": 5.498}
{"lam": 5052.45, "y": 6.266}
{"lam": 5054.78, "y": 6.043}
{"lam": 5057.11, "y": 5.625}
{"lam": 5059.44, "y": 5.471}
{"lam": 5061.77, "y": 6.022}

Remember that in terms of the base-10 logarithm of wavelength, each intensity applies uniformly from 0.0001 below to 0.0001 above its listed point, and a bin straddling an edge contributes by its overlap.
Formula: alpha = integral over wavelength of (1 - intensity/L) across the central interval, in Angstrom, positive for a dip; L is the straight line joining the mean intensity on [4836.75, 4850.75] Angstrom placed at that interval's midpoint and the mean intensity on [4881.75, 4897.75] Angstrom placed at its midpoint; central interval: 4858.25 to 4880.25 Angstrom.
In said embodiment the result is 1.4 Angstrom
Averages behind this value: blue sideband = 6.04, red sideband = 5.81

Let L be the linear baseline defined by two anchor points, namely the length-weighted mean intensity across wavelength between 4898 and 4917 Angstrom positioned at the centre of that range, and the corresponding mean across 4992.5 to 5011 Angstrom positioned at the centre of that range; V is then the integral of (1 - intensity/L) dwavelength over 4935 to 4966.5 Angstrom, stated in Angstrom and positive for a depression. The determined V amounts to 0.64 Angstrom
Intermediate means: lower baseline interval 6.11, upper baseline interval 6.05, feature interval 5.96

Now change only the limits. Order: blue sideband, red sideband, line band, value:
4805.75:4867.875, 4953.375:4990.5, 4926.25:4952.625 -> -1.06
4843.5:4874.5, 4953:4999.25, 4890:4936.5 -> -3.85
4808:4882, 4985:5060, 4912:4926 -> -0.68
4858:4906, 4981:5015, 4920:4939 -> -2.45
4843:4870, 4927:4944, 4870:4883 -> 0.95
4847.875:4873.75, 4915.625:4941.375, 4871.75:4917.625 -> 1.04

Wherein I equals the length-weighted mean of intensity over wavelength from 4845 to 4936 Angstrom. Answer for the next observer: 5.97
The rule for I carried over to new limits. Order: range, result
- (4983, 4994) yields 6.04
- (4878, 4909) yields 5.82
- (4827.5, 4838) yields 6.36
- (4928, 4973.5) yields 6.18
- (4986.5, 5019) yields 5.92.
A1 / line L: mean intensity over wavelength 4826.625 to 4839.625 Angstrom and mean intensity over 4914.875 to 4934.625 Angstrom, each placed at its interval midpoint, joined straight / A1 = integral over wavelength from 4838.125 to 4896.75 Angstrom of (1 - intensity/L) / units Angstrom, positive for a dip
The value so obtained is 6.3 Angstrom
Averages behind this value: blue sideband 6.32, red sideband 6.62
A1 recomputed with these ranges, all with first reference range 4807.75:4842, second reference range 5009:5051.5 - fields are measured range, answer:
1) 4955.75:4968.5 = 0.3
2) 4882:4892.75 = 1.2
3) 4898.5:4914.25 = 0.5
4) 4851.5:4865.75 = 1.5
